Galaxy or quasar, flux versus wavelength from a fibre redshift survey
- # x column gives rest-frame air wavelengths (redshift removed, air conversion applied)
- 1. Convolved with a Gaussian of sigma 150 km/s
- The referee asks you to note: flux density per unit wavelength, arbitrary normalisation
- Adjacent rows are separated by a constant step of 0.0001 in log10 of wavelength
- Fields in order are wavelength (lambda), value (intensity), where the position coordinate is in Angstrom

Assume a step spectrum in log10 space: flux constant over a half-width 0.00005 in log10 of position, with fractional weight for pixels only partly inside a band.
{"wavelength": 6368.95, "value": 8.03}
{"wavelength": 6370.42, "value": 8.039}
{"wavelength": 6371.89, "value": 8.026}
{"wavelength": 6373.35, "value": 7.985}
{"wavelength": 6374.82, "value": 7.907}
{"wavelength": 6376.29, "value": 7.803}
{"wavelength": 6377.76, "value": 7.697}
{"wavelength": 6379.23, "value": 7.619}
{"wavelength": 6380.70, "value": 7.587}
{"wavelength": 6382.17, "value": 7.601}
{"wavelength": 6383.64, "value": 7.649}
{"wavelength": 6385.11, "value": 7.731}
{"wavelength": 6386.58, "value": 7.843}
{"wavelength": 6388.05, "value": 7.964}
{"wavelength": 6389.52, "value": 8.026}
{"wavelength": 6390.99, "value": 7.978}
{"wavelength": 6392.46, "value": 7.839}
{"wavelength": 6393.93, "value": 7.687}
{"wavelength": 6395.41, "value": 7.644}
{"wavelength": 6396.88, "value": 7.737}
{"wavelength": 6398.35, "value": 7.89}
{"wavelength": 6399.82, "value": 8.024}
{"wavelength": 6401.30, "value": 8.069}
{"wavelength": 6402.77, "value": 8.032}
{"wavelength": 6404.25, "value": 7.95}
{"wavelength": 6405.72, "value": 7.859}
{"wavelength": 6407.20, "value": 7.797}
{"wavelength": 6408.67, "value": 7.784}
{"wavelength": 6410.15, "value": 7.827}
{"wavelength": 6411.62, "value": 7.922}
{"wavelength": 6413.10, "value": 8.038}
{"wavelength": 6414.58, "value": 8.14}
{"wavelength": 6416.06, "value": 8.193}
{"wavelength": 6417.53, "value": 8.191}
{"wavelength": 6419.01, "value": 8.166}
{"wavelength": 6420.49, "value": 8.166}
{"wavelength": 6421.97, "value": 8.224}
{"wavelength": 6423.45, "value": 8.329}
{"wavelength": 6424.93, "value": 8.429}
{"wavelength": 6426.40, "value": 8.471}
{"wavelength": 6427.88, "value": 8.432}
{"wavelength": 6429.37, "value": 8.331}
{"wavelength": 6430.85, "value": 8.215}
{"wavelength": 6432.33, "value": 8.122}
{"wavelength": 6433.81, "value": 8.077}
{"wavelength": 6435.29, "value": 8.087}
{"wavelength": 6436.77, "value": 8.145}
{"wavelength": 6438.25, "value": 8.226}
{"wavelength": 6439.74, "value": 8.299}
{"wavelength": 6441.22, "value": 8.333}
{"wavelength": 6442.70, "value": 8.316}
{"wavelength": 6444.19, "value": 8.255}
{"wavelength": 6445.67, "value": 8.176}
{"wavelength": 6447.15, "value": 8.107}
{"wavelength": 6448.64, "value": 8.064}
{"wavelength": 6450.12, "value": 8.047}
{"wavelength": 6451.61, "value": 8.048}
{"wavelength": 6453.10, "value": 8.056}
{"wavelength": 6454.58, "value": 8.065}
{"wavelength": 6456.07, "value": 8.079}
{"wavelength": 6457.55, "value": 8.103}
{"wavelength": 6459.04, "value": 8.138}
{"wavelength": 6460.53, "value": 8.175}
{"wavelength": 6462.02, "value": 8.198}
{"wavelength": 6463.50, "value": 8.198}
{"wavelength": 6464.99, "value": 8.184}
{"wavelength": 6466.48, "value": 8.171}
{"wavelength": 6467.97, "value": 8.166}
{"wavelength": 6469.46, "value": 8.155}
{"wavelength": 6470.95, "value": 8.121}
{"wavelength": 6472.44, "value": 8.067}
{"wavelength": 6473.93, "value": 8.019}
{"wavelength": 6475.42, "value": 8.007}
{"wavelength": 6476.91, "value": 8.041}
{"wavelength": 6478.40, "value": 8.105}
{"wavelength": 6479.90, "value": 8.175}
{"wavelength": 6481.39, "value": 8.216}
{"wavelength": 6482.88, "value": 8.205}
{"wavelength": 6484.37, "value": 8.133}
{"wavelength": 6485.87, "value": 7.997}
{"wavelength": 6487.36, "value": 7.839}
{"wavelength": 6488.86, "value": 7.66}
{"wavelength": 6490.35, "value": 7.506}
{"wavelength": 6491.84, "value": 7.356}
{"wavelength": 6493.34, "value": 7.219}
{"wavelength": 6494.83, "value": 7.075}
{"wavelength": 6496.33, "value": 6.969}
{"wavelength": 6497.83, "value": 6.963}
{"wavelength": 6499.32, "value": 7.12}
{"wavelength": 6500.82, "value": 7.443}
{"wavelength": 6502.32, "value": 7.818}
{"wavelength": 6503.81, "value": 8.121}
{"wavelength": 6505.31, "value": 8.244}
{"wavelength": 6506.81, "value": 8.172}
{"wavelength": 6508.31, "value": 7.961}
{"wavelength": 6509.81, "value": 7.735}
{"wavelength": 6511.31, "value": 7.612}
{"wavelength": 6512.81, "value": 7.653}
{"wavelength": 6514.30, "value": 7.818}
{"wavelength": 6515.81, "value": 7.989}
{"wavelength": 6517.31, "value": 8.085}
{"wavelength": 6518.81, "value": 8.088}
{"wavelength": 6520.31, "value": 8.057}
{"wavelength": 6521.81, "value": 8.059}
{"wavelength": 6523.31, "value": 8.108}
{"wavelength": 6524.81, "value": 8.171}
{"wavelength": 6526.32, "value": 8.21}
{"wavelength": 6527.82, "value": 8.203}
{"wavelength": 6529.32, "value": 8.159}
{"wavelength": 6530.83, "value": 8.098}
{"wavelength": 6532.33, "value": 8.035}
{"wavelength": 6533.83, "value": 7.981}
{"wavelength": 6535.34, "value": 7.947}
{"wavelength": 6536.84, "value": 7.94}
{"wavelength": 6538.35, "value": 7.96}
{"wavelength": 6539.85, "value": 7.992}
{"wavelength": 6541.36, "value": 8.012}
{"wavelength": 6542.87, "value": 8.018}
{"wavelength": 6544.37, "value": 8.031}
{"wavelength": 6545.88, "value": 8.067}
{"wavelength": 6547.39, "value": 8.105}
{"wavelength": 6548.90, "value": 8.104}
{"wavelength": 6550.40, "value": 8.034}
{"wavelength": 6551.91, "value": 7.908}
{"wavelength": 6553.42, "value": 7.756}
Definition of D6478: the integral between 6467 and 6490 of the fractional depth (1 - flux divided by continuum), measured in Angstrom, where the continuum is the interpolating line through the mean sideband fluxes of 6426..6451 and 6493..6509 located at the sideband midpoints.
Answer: -0.8 Angstrom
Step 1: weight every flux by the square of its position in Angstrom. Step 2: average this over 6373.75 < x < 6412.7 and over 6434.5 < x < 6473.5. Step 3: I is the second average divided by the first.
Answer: 1.1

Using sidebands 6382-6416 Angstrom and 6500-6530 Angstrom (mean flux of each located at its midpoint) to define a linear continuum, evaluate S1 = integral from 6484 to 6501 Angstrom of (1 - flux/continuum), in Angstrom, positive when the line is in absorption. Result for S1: 1.15 Angstrom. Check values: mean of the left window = 7.88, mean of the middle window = 7.42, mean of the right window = 7.98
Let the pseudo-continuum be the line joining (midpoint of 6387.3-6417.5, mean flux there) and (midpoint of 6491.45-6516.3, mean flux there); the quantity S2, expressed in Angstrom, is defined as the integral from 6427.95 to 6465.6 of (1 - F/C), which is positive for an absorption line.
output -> -1.84 Angstrom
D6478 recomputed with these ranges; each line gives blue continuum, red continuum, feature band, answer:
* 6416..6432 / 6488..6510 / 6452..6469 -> -0.4 Angstrom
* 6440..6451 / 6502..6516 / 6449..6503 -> 1.2 Angstrom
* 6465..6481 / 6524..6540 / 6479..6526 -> 1.7 Angstrom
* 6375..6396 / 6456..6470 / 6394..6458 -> -1.0 Angstrom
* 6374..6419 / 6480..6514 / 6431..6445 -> -0.7 Angstrom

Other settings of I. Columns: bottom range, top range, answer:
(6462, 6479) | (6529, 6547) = 1.01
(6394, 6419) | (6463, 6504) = 1.01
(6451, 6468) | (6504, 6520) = 0.99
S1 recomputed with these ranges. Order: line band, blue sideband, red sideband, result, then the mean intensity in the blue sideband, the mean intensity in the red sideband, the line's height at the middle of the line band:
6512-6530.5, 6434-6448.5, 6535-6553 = 0.0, 8.21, 8.01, 8.05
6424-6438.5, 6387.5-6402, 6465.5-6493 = -0.6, 7.89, 7.99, 7.93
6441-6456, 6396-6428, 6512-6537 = -0.1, 8.07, 8.04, 8.06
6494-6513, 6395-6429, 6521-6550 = 1.1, 8.06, 8.06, 8.06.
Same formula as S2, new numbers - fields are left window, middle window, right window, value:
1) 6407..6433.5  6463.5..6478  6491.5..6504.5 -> -0.9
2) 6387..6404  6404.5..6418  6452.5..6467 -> 0.0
